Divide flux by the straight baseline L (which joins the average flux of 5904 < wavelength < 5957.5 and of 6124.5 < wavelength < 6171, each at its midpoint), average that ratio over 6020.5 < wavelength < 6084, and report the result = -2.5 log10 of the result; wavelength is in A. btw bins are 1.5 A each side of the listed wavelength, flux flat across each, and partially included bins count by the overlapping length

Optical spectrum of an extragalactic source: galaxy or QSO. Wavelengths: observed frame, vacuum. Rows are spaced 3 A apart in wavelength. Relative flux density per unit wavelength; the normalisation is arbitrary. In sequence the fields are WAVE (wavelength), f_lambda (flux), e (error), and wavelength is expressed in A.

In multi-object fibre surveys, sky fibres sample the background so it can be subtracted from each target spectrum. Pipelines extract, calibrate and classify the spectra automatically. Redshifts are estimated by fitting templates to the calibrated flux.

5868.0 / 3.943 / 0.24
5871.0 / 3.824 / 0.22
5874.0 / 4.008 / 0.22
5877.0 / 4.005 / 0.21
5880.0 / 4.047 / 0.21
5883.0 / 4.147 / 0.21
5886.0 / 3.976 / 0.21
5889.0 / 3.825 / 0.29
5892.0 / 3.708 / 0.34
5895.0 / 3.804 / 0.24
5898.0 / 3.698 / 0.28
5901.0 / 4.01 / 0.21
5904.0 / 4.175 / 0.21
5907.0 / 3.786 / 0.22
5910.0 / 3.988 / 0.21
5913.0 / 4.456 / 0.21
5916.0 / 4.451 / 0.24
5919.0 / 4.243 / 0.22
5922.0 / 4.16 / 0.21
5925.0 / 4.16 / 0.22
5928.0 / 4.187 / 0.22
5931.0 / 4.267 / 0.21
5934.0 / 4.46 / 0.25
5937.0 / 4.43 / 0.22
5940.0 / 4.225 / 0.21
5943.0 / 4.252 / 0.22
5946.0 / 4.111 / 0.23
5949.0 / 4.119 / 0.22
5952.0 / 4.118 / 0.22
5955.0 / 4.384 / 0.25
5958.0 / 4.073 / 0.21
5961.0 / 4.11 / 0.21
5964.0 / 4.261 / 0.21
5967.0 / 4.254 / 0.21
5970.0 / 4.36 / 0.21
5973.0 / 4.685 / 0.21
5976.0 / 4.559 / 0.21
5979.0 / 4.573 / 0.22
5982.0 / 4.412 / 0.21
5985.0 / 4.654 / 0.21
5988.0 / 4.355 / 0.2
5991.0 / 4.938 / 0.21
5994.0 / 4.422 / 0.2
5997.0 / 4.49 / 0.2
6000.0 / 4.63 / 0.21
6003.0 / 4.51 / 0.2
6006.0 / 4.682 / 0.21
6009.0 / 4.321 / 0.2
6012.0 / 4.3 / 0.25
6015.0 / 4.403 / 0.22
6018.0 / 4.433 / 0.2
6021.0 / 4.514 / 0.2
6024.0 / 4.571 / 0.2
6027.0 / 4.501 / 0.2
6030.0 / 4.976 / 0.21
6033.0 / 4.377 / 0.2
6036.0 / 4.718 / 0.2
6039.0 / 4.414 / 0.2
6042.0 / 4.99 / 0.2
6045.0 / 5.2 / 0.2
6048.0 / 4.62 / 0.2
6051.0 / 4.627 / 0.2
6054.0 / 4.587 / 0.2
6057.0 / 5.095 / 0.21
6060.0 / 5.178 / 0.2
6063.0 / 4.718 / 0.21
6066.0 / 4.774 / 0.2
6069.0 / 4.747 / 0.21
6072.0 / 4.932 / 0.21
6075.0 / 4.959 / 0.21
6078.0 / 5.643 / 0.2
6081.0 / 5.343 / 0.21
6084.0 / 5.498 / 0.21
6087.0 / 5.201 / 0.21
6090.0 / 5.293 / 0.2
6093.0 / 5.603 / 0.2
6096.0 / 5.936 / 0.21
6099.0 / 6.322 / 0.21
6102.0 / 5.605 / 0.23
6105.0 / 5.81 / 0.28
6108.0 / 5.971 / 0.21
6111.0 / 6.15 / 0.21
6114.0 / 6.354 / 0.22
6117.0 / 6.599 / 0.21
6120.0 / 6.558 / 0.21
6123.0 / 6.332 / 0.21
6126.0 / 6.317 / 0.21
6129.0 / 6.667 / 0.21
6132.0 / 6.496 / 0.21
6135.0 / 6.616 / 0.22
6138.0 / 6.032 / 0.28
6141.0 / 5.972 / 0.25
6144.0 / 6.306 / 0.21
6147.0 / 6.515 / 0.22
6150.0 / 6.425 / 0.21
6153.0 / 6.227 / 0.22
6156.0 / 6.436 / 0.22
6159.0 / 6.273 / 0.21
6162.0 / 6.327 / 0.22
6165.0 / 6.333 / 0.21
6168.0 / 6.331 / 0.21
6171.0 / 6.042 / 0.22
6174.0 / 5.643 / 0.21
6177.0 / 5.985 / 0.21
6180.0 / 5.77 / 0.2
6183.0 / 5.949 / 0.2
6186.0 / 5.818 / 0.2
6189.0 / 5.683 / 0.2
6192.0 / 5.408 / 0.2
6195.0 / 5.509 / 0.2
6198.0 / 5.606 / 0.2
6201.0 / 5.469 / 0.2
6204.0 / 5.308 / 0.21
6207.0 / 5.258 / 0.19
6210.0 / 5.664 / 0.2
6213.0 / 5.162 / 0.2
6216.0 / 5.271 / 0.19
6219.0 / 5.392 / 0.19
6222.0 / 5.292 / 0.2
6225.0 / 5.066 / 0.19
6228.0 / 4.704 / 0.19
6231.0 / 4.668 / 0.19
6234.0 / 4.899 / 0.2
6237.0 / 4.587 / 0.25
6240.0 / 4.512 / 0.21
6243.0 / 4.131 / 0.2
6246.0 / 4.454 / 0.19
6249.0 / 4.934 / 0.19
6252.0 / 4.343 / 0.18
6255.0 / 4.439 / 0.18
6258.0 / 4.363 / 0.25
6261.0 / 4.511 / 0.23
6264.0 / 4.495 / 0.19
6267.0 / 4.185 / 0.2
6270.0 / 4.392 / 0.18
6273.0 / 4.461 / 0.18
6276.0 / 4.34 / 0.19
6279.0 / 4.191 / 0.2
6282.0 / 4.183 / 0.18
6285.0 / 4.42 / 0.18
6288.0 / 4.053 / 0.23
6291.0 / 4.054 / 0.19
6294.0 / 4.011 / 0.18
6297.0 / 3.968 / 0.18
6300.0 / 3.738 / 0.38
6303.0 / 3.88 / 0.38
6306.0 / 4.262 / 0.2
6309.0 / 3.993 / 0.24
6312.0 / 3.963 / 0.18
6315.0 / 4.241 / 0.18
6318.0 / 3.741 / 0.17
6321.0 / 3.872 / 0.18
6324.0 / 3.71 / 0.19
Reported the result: 0.12 mag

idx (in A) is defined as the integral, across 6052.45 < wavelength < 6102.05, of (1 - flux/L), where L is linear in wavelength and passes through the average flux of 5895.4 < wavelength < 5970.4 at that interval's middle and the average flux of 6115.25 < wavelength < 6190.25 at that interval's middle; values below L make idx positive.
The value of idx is 2.5 A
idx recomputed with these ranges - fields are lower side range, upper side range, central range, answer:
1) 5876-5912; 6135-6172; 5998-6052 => 5.5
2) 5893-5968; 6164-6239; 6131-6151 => -4.5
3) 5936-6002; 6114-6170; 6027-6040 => 1.3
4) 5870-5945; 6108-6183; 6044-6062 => 1.8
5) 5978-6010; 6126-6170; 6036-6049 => 0.8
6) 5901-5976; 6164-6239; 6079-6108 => -4.0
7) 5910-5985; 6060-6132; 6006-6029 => 2.3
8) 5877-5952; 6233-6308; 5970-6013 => -4.0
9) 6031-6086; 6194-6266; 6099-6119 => -4.9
